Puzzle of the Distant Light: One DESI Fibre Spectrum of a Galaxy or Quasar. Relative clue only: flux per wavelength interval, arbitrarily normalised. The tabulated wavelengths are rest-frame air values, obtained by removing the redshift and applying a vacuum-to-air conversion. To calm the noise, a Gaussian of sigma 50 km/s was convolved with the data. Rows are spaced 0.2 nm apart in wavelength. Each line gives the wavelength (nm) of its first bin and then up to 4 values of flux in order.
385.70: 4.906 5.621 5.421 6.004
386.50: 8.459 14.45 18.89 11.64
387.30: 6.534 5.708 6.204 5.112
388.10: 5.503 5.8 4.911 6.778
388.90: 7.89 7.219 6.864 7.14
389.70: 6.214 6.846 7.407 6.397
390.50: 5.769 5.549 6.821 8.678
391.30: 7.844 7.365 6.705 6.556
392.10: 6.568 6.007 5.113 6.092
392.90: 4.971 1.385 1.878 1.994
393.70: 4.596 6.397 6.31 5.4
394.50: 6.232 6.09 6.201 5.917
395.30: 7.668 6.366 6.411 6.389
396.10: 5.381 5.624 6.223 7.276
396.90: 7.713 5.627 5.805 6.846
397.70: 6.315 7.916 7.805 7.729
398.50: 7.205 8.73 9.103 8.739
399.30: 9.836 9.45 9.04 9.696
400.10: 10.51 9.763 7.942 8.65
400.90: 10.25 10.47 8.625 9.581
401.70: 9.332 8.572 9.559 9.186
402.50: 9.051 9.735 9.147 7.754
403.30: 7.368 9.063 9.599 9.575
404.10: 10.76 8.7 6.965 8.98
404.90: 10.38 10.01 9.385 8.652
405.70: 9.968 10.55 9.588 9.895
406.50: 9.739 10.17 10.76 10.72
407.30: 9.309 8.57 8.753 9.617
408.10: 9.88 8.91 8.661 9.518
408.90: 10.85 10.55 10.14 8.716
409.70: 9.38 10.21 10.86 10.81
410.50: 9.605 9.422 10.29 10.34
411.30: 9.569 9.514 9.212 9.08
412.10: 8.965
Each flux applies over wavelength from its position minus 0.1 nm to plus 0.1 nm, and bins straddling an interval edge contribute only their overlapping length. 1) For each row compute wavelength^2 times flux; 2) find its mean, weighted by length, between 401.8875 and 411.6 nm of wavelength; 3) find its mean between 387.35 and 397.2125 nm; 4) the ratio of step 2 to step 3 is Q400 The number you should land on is 1.7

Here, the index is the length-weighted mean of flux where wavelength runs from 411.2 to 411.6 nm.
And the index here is 9.54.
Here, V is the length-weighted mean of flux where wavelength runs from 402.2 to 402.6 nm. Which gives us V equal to 9.12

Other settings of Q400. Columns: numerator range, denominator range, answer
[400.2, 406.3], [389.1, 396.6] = 1.63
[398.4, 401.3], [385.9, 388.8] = 1.25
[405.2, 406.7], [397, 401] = 1.20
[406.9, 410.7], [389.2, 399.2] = 1.65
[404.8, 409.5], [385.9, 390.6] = 1.43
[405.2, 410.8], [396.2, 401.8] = 1.23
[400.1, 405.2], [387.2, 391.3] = 1.51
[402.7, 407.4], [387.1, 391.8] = 1.53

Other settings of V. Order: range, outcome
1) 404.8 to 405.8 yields 9.68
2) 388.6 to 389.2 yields 7.3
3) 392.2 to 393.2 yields 4.71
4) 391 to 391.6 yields 7.96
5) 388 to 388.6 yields 5.4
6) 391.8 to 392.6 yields 6.06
